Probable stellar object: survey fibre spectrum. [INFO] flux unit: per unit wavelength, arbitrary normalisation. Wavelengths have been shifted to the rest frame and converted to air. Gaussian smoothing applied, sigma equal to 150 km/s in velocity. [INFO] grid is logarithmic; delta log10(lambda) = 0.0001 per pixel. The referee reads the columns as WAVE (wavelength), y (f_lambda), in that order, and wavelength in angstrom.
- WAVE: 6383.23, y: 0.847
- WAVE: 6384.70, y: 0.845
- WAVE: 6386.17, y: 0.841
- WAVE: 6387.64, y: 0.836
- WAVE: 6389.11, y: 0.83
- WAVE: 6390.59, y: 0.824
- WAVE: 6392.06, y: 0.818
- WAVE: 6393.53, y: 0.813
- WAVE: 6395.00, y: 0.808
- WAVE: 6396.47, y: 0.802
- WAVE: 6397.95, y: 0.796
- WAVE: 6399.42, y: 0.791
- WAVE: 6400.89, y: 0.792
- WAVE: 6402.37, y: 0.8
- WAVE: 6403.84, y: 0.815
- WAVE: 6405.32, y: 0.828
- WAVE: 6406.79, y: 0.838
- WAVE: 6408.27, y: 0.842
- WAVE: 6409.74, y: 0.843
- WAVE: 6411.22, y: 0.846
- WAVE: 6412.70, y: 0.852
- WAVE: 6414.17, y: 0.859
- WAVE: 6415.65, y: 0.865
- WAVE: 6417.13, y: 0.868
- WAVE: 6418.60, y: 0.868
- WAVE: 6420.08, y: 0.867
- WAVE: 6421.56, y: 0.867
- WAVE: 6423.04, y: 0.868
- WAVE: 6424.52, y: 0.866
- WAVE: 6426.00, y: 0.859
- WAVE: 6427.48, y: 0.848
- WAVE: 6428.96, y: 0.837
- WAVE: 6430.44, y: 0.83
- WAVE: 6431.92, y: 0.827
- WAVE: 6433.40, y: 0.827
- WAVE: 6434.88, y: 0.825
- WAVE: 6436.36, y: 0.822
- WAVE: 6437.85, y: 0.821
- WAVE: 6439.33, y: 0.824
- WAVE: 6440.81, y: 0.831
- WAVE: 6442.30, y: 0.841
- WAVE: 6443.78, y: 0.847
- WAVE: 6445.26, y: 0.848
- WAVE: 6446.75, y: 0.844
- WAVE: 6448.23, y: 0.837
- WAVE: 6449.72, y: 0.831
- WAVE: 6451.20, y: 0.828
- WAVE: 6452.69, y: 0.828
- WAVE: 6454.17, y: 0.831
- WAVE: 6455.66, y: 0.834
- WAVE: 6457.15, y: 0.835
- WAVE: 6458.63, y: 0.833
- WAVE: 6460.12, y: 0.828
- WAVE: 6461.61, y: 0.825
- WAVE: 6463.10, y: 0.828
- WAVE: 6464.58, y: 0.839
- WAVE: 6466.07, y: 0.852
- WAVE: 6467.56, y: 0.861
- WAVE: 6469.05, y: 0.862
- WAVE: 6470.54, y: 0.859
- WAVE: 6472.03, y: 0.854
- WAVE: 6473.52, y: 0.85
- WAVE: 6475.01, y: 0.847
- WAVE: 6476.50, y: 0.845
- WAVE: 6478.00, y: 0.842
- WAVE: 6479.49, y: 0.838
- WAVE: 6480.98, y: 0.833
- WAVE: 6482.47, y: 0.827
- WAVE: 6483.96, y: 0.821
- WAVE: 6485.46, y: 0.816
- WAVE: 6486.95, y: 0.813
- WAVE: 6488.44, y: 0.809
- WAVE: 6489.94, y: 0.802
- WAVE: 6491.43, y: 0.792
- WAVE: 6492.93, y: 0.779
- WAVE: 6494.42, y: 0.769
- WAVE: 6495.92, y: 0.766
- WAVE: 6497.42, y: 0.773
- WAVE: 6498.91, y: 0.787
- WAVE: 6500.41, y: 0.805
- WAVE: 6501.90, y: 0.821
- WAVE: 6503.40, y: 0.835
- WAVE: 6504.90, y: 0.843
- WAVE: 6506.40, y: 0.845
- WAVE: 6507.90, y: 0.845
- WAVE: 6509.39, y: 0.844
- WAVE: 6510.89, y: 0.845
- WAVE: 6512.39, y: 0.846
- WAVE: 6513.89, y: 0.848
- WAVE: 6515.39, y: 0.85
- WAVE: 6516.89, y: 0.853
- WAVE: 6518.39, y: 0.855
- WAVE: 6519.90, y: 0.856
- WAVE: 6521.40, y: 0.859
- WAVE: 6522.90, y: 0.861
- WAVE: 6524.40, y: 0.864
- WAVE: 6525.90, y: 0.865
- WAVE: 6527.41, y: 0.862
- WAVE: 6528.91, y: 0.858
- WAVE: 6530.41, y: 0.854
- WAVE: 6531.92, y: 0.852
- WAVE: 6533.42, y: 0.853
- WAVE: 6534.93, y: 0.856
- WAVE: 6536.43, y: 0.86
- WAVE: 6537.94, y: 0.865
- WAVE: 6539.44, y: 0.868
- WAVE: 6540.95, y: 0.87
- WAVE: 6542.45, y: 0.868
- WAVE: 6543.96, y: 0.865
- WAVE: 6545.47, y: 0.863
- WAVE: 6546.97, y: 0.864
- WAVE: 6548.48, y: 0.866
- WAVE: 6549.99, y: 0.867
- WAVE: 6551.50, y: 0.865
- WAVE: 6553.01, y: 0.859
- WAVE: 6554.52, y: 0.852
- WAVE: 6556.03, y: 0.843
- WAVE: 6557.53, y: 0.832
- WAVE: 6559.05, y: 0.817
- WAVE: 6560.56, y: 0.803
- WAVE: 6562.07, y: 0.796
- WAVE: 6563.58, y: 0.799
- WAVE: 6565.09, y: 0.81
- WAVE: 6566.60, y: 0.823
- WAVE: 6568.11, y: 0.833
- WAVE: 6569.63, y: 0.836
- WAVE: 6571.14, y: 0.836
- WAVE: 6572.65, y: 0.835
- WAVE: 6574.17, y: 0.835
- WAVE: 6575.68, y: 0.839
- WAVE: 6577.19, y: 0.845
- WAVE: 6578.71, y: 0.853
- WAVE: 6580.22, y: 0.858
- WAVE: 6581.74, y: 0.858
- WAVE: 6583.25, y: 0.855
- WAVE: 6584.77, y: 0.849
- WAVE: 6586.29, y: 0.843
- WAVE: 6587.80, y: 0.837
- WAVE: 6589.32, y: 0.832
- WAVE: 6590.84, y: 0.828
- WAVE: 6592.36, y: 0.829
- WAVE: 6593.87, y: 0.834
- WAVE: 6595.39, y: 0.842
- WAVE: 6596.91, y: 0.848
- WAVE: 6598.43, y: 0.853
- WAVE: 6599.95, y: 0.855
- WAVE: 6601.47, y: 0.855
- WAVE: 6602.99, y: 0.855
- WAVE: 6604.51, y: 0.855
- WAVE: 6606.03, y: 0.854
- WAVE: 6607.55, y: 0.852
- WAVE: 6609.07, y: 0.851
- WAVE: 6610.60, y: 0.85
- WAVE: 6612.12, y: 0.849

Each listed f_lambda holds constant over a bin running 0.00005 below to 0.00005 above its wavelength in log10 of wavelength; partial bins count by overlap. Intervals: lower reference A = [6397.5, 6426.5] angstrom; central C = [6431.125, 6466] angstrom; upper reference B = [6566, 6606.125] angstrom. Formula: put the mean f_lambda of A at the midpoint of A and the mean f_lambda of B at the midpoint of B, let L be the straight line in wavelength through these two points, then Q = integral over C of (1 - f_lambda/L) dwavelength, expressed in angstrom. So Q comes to 0.4 angstrom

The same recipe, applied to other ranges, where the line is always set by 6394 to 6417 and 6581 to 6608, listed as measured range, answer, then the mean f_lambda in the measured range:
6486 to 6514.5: 0.76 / 0.814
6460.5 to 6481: -0.30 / 0.845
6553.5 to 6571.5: 0.41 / 0.824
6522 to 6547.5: -0.66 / 0.862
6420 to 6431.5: -0.35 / 0.854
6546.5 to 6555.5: -0.21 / 0.861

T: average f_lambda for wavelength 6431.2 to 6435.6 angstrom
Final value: 0.827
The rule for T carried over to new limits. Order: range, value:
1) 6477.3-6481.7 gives 0.838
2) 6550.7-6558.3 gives 0.85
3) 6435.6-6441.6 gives 0.824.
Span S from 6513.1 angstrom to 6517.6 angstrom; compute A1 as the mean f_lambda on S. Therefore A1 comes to 0.85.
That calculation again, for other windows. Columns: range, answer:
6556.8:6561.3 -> 0.816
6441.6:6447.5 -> 0.846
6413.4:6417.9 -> 0.866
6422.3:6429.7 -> 0.855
